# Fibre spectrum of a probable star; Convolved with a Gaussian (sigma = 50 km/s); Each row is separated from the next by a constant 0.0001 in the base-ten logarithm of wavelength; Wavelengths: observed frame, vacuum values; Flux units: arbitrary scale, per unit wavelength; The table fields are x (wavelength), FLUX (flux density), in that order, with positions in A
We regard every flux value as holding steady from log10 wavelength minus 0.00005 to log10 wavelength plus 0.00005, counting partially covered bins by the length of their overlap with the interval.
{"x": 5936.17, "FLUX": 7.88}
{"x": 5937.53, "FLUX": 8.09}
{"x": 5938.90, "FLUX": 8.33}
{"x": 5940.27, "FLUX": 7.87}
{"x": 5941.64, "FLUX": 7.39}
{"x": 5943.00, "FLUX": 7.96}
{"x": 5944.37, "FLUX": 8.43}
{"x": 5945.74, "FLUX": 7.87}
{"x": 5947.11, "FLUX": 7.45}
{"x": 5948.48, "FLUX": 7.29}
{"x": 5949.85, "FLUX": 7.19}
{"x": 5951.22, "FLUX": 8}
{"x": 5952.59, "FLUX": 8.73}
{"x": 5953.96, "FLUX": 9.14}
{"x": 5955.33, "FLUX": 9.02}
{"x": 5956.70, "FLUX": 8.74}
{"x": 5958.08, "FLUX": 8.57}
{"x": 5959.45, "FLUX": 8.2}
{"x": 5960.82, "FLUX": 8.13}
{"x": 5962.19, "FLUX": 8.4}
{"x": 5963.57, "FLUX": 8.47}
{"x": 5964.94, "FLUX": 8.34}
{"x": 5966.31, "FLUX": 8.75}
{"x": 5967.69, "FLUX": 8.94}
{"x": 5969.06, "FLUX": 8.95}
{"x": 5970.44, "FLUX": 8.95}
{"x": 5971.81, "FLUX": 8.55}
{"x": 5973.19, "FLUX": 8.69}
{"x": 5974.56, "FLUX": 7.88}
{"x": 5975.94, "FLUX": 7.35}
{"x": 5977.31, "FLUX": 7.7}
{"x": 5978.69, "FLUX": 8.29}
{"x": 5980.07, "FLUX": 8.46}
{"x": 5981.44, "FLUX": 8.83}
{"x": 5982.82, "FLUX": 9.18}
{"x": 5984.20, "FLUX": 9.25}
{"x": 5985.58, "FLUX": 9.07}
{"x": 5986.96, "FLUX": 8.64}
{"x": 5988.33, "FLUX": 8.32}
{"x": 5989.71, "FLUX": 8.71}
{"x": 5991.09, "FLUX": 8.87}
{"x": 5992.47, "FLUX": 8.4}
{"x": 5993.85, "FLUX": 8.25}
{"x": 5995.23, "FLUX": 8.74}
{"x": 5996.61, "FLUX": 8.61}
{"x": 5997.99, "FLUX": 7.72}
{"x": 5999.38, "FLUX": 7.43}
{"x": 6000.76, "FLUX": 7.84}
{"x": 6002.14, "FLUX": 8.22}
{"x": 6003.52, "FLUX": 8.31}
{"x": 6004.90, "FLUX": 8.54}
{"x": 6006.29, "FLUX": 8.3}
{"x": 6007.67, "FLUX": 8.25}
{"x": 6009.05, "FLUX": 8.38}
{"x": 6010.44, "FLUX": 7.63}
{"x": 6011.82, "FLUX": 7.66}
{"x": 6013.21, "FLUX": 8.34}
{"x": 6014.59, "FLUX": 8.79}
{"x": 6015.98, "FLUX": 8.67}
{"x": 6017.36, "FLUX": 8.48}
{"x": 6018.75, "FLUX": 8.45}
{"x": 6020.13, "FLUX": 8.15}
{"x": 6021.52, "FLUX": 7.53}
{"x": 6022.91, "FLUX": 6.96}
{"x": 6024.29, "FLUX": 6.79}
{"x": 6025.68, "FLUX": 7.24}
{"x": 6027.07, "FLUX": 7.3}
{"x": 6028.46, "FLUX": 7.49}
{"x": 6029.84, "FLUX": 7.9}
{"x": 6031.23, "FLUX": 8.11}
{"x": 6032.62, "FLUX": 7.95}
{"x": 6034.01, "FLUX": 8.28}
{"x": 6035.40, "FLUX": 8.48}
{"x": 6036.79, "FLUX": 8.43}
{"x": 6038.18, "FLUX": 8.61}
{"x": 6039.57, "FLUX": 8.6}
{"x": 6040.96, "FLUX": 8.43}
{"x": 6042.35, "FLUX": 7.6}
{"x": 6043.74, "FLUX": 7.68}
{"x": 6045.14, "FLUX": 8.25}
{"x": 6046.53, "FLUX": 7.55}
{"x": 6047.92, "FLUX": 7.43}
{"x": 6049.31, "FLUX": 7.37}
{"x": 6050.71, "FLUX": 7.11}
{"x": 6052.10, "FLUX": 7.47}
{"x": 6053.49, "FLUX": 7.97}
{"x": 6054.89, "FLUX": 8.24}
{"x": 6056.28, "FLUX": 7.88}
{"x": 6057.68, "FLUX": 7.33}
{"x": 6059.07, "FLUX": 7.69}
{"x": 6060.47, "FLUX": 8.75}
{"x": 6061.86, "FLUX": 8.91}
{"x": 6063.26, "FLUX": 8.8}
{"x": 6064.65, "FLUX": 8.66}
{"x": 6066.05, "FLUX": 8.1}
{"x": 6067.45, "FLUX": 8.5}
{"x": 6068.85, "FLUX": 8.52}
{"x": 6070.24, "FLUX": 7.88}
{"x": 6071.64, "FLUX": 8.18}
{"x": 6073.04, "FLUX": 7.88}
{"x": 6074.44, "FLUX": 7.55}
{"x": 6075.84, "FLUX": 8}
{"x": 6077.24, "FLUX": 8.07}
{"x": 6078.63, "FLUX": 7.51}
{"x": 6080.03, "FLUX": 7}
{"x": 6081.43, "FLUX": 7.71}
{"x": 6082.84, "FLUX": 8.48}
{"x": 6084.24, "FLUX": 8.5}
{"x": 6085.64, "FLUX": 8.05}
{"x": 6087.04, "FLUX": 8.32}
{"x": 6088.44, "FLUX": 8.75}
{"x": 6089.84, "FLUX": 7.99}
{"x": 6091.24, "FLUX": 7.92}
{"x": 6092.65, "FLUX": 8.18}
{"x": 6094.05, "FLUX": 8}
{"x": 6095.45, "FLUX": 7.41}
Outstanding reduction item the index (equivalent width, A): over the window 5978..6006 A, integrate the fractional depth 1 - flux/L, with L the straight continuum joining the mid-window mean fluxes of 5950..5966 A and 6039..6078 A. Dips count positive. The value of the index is -0.52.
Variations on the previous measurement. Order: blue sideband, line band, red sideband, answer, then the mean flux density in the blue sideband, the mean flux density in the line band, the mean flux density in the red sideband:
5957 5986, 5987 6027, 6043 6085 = 0.9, 8.52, 8.12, 7.96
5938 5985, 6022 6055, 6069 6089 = 1.3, 8.33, 7.79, 8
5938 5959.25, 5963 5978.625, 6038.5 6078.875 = -0.6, 8.13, 8.41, 8.01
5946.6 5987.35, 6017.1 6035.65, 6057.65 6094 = 1.2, 8.44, 7.76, 8.14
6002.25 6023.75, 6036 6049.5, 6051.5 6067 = 0.2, 8.16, 8.02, 8.17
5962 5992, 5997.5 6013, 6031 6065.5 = 0.6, 8.57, 8.03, 8.06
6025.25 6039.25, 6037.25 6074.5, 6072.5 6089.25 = -0.2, 8.01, 8.05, 7.99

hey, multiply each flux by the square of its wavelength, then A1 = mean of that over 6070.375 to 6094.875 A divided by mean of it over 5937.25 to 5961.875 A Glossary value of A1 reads 1.03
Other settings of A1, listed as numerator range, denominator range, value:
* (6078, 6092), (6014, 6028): 1.05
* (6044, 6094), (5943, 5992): 0.98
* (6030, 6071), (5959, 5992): 0.97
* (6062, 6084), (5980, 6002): 0.98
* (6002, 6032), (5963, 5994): 0.94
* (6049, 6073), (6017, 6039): 1.04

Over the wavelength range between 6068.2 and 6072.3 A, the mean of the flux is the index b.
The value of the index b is 8.2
